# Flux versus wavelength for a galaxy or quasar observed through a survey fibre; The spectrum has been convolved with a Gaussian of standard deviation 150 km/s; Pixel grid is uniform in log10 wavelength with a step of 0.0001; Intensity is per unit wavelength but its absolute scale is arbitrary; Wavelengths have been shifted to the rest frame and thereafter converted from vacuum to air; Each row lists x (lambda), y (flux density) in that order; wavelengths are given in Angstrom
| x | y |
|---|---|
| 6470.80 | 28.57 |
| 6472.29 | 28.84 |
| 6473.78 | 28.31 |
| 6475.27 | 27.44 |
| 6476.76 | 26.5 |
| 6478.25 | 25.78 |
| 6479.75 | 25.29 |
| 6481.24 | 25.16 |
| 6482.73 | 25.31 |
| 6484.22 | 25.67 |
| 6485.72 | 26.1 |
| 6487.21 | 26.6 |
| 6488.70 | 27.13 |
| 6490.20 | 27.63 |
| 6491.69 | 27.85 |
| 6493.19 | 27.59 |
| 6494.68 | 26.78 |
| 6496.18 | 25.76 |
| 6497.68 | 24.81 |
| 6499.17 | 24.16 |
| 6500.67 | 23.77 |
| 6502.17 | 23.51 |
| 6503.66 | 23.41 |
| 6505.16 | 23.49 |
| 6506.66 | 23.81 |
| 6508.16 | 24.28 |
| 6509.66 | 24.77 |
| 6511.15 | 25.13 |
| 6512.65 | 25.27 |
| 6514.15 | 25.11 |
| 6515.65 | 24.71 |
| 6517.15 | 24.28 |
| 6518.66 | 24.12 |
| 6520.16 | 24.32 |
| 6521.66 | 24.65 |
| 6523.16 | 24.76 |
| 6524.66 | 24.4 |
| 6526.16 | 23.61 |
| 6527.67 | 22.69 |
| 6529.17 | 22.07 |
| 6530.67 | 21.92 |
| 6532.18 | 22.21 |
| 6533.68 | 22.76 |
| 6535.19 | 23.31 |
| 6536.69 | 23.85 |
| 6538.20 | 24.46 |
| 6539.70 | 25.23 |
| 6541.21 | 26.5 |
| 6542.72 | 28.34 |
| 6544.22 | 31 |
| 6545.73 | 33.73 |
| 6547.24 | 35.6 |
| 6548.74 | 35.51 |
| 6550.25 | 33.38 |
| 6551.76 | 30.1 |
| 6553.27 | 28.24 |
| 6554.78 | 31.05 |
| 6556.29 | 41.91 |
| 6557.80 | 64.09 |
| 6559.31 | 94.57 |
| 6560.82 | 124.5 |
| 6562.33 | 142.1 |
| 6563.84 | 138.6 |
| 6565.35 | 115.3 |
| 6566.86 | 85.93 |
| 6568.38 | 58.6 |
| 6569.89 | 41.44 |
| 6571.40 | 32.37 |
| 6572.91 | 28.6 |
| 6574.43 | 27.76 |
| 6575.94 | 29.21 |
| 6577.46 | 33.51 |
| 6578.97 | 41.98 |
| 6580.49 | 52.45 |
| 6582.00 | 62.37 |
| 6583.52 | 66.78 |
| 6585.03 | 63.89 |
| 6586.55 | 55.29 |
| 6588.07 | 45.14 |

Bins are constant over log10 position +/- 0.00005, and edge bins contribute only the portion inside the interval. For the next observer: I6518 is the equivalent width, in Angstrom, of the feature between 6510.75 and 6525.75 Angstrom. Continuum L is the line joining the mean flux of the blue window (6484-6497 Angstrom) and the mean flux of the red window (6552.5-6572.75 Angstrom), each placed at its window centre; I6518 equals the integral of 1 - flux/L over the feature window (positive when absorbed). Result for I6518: 6.8 Angstrom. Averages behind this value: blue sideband 26.8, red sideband 75.4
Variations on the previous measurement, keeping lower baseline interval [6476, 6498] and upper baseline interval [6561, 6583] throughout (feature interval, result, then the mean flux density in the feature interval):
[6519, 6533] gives 6.5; 23.4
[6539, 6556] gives 7.2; 31.1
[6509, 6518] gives 3.2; 24.9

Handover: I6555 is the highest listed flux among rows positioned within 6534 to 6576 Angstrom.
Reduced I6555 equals 142.1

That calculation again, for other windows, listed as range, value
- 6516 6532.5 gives 24.76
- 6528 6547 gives 33.73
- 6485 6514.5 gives 27.85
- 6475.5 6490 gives 27.13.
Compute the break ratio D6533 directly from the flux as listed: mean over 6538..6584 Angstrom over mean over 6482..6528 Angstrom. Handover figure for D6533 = 2.13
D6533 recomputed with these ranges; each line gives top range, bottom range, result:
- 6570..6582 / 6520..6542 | 1.56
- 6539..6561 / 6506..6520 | 1.72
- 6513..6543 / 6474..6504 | 0.93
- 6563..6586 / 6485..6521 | 2.34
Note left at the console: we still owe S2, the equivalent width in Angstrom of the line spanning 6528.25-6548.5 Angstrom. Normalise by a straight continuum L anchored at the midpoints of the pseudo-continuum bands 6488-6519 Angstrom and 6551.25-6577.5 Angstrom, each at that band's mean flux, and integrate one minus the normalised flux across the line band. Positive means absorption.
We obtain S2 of 9.1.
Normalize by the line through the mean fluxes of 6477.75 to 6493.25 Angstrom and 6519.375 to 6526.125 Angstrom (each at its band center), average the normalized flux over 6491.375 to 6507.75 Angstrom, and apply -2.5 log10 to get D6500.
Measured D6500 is 0.03 mag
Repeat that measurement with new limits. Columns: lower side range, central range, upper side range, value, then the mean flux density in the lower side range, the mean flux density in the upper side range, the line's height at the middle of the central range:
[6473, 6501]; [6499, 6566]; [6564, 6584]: 0.14 mag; 26.2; 54.4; 41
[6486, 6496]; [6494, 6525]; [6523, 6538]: 0.03 mag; 27.1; 23.1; 25.3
